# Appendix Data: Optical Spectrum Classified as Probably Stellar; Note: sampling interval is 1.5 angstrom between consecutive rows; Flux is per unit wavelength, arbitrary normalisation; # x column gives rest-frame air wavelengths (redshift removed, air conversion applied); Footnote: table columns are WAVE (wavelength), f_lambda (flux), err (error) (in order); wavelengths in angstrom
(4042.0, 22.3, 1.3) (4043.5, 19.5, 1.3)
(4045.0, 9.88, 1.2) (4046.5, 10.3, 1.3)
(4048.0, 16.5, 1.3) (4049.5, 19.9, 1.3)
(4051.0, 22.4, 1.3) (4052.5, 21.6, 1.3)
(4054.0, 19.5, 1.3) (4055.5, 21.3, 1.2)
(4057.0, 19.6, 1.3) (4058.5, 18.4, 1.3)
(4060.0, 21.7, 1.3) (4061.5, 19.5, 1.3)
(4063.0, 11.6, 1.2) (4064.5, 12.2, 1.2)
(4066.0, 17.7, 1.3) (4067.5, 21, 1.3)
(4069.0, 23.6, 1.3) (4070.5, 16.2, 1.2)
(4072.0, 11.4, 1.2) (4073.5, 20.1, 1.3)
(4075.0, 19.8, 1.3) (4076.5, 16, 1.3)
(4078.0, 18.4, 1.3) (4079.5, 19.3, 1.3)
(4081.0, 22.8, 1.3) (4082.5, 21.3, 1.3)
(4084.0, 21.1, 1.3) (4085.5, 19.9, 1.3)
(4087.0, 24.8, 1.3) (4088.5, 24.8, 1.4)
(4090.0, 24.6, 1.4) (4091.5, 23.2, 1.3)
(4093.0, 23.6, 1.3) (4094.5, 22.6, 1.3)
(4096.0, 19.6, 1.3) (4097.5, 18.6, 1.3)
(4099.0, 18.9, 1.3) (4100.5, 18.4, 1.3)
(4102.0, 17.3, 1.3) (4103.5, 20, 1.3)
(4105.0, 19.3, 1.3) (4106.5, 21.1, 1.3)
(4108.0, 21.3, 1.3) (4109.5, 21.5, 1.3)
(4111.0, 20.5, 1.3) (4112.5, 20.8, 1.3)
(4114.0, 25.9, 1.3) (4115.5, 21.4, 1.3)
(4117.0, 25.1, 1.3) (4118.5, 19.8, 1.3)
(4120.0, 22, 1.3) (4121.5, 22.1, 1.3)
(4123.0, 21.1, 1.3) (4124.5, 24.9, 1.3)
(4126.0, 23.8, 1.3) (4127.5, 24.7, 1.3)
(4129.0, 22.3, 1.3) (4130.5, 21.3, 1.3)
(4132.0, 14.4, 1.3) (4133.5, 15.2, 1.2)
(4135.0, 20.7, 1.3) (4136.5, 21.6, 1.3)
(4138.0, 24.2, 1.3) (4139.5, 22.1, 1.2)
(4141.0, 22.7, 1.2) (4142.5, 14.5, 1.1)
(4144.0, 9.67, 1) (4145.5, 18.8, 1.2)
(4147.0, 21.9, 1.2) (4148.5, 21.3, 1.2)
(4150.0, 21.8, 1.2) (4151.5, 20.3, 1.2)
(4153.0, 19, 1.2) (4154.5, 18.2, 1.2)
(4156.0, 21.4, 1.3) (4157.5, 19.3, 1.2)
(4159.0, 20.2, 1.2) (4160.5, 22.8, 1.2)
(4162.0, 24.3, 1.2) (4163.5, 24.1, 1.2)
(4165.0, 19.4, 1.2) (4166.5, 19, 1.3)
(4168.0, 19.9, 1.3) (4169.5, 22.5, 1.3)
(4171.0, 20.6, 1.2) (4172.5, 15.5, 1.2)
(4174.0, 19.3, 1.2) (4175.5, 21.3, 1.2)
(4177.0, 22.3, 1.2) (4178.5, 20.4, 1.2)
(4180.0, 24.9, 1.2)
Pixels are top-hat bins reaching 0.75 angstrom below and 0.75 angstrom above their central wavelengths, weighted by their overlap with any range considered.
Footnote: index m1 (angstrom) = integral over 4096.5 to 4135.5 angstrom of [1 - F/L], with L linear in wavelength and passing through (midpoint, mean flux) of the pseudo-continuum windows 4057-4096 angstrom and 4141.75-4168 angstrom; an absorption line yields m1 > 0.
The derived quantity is -2.1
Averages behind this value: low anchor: 19.8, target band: 20.9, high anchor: 19.8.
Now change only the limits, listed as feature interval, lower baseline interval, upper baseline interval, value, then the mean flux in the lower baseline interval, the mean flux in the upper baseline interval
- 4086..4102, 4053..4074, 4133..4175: -2.46 angstrom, 18.1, 20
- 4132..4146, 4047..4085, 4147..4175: 1.08 angstrom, 18.9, 20.5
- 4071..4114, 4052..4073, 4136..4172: -3.50 angstrom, 18.2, 20.4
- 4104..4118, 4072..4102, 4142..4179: -0.97 angstrom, 20.6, 19.9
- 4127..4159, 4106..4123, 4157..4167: 2.76 angstrom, 21.9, 21.4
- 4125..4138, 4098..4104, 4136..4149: -1.00 angstrom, 18.6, 19.6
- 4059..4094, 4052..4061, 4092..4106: 0.55 angstrom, 20.3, 19.9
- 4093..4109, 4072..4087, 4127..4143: 0.02 angstrom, 19.7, 20.4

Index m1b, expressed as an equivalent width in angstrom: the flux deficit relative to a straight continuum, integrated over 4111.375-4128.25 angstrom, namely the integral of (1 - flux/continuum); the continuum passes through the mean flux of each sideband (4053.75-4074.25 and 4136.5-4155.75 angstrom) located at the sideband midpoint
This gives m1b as -3.2 angstrom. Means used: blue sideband 18.1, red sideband 19.7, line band 22.8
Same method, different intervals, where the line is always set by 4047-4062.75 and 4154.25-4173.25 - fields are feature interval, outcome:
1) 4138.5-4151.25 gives 0.75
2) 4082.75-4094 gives -1.76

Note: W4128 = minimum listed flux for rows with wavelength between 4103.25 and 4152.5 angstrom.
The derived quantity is 9.67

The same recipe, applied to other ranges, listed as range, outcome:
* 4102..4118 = 17.3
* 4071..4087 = 11.4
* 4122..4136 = 14.4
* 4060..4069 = 11.6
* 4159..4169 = 19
